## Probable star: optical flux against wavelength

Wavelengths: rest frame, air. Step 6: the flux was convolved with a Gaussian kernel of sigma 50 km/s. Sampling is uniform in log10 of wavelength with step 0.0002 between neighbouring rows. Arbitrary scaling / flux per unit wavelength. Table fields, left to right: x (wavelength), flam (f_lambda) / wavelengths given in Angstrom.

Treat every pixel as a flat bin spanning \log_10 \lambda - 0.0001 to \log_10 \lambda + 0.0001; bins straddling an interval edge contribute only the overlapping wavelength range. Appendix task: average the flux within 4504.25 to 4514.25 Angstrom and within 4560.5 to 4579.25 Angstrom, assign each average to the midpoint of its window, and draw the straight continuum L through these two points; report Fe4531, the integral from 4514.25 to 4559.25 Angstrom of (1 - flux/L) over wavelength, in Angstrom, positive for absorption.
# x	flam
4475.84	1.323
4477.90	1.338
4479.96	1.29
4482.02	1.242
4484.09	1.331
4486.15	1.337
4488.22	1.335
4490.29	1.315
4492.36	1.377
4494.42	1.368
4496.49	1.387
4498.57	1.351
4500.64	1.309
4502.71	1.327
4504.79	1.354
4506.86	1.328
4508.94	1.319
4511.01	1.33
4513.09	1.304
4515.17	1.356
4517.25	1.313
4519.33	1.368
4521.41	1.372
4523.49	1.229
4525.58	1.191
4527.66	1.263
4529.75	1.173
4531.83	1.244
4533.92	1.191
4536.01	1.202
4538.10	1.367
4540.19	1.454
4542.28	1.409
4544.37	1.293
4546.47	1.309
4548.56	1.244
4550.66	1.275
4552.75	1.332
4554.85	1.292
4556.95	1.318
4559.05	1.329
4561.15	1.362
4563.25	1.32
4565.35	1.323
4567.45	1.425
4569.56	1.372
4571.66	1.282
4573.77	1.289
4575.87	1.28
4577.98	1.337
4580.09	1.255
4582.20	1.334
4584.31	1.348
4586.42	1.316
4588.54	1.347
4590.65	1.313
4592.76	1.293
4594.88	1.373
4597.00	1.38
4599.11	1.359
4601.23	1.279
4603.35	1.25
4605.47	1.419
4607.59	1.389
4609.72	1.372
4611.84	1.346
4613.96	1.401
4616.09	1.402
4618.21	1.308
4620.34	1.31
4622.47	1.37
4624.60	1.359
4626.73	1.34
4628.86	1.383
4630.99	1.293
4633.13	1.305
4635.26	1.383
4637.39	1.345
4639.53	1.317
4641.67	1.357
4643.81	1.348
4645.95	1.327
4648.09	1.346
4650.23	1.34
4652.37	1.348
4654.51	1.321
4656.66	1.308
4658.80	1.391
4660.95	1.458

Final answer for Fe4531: 1.11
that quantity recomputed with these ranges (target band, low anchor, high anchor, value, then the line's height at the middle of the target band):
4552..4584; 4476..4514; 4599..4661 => 0.4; 1.34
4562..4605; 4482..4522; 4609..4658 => 0.5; 1.34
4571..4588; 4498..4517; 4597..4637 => 0.5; 1.34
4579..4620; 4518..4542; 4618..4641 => -0.6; 1.32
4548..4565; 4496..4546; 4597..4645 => 0.1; 1.32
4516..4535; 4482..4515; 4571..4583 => 0.9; 1.32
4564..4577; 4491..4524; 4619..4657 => 0.1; 1.34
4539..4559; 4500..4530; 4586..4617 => 0.0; 1.32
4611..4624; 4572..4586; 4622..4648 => -0.2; 1.33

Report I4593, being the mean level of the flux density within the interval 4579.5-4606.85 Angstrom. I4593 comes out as 1.33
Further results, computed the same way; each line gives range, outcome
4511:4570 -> 1.31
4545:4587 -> 1.32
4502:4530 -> 1.31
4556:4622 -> 1.34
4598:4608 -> 1.34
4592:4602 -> 1.34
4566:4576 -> 1.33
